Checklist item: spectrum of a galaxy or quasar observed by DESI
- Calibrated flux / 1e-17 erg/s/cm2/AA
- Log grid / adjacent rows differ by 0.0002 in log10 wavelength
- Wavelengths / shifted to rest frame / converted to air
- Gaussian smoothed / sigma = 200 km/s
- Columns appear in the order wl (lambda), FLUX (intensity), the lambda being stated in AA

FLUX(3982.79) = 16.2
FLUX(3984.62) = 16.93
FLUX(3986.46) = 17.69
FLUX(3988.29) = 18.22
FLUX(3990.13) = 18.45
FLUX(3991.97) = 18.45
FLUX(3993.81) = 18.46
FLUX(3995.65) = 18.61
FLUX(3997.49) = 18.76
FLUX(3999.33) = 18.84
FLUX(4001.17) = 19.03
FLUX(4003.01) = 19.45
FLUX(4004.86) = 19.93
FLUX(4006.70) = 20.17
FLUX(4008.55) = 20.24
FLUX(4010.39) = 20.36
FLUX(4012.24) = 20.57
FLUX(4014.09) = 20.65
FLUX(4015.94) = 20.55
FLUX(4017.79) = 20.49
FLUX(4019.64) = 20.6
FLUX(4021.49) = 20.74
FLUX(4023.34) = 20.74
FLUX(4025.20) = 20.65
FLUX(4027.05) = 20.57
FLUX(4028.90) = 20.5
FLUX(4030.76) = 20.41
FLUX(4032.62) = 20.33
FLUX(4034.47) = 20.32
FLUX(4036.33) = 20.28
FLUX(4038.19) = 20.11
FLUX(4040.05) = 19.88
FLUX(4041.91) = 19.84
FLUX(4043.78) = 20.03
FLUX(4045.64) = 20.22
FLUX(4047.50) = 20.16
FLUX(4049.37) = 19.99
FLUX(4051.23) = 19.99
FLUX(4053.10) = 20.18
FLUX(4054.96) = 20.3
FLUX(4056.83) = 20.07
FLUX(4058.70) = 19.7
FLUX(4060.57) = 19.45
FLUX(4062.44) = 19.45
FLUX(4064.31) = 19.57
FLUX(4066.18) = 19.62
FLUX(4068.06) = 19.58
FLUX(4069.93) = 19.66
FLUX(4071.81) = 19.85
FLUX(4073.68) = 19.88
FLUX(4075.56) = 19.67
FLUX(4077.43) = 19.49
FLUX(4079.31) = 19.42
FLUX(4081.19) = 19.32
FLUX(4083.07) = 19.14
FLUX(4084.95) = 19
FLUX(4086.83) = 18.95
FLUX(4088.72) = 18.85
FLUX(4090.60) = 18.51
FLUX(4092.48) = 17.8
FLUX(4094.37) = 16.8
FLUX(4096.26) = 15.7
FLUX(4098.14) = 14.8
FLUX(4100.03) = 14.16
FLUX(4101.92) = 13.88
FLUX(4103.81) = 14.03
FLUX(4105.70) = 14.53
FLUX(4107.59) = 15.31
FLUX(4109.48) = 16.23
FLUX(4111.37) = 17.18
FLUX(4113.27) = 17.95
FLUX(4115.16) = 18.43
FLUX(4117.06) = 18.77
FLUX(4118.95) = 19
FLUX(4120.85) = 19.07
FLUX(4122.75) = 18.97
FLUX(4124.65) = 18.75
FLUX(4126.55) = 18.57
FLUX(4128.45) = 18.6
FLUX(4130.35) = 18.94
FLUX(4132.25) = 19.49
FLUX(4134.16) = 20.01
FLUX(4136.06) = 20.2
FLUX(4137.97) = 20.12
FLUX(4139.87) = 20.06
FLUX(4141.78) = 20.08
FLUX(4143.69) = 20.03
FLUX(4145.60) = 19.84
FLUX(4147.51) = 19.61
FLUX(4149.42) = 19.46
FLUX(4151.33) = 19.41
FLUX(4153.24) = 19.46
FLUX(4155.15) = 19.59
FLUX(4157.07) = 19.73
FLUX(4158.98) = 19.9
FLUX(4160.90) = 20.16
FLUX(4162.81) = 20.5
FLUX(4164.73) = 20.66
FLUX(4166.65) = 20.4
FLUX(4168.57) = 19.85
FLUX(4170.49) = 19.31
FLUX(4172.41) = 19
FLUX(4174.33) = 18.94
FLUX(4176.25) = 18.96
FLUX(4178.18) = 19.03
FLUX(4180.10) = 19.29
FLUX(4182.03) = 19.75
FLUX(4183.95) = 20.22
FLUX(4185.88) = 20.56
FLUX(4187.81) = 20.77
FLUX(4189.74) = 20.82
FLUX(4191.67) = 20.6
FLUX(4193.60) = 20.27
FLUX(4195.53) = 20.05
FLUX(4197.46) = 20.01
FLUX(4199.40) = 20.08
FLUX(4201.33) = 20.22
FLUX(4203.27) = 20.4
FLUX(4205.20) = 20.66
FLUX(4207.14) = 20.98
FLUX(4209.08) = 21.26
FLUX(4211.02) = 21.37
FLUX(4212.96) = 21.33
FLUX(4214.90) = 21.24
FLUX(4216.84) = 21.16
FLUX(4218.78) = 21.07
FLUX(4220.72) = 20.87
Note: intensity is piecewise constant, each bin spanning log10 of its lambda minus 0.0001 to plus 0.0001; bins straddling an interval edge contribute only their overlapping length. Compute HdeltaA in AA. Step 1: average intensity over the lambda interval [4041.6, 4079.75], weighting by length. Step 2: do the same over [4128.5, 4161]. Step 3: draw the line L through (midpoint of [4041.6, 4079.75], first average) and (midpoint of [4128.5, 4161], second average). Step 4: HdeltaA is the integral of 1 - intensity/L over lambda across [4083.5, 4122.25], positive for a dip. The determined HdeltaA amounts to 5.4 AA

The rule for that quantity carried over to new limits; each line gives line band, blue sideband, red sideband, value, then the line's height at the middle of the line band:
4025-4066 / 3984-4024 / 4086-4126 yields -3.53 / 18.5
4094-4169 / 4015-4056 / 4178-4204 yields 6.53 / 20.2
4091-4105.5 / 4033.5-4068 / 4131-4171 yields 3.30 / 19.9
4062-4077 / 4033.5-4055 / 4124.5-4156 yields 0.23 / 20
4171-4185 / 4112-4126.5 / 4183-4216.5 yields 0.55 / 20.1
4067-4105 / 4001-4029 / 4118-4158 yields 3.74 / 19.9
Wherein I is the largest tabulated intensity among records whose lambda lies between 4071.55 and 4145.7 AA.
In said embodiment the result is 20.2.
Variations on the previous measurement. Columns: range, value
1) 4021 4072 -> 20.74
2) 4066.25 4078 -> 19.88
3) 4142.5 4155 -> 20.03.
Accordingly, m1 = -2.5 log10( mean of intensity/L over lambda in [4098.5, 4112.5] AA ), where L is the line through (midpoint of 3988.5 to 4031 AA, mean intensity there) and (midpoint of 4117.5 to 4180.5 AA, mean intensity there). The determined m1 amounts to 0.29 mag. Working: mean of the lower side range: 19.8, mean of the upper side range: 19.5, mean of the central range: 15.1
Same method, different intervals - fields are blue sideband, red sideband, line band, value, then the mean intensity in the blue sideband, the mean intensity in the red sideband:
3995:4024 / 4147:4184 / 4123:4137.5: 0.03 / 20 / 19.7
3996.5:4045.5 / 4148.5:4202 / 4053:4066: 0.02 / 20.2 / 19.9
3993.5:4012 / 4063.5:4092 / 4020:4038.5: -0.06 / 19.5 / 19.3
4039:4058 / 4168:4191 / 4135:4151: -0.01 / 20.1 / 19.7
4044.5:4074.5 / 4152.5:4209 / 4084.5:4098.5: 0.13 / 19.9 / 20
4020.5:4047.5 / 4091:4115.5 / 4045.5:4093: -0.09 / 20.3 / 15.9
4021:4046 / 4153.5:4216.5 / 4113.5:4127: 0.08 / 20.3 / 20.2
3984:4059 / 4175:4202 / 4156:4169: -0.01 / 19.8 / 20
